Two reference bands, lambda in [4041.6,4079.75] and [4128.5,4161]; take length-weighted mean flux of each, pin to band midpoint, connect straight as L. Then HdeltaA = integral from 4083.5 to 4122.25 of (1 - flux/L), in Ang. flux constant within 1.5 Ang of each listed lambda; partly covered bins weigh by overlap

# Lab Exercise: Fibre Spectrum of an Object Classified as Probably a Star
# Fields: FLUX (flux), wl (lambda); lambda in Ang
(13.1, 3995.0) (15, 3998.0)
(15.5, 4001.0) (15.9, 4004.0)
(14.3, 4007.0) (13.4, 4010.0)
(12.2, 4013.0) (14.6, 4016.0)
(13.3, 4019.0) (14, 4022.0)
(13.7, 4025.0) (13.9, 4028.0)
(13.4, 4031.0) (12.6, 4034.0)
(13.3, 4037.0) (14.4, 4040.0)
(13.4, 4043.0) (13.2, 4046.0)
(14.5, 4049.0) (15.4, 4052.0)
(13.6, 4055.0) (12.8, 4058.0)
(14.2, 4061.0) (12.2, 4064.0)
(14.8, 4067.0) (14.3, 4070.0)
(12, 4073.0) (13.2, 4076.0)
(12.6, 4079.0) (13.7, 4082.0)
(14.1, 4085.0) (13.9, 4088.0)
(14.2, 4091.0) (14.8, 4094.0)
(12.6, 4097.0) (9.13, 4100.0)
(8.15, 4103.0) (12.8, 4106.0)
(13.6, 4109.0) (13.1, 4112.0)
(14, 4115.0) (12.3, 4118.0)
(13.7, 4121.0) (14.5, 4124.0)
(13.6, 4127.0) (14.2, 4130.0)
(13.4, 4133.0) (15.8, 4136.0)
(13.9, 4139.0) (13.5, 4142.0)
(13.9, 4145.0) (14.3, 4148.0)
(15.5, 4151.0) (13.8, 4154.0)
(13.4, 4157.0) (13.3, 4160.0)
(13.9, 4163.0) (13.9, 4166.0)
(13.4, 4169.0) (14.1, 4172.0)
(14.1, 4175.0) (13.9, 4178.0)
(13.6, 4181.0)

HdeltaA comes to 2.9 Ang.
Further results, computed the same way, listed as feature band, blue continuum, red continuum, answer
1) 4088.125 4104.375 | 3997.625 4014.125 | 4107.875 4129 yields 2.1 Ang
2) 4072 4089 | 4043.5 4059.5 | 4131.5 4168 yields 0.8 Ang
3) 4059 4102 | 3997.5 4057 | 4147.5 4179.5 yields 2.3 Ang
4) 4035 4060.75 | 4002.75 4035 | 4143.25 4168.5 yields 0.0 Ang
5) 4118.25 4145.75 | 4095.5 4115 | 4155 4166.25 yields -2.9 Ang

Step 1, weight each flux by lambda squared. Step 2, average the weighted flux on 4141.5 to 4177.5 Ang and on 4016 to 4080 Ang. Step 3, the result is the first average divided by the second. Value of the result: 1.08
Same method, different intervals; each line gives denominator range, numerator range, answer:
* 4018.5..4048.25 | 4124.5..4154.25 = 1.10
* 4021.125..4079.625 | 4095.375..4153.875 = 1.01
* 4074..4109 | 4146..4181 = 1.14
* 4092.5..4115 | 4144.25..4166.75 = 1.18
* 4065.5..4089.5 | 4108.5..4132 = 1.02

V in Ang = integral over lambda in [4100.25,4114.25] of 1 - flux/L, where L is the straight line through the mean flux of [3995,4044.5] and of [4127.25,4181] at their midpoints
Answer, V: 2.2 Ang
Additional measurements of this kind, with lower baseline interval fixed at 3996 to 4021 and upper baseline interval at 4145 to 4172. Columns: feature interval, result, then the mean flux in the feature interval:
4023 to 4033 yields 0.4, 13.6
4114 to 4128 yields 0.4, 13.6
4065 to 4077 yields 0.5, 13.5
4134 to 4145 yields -0.2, 14.3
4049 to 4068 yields 0.4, 13.9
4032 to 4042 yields 0.5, 13.4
